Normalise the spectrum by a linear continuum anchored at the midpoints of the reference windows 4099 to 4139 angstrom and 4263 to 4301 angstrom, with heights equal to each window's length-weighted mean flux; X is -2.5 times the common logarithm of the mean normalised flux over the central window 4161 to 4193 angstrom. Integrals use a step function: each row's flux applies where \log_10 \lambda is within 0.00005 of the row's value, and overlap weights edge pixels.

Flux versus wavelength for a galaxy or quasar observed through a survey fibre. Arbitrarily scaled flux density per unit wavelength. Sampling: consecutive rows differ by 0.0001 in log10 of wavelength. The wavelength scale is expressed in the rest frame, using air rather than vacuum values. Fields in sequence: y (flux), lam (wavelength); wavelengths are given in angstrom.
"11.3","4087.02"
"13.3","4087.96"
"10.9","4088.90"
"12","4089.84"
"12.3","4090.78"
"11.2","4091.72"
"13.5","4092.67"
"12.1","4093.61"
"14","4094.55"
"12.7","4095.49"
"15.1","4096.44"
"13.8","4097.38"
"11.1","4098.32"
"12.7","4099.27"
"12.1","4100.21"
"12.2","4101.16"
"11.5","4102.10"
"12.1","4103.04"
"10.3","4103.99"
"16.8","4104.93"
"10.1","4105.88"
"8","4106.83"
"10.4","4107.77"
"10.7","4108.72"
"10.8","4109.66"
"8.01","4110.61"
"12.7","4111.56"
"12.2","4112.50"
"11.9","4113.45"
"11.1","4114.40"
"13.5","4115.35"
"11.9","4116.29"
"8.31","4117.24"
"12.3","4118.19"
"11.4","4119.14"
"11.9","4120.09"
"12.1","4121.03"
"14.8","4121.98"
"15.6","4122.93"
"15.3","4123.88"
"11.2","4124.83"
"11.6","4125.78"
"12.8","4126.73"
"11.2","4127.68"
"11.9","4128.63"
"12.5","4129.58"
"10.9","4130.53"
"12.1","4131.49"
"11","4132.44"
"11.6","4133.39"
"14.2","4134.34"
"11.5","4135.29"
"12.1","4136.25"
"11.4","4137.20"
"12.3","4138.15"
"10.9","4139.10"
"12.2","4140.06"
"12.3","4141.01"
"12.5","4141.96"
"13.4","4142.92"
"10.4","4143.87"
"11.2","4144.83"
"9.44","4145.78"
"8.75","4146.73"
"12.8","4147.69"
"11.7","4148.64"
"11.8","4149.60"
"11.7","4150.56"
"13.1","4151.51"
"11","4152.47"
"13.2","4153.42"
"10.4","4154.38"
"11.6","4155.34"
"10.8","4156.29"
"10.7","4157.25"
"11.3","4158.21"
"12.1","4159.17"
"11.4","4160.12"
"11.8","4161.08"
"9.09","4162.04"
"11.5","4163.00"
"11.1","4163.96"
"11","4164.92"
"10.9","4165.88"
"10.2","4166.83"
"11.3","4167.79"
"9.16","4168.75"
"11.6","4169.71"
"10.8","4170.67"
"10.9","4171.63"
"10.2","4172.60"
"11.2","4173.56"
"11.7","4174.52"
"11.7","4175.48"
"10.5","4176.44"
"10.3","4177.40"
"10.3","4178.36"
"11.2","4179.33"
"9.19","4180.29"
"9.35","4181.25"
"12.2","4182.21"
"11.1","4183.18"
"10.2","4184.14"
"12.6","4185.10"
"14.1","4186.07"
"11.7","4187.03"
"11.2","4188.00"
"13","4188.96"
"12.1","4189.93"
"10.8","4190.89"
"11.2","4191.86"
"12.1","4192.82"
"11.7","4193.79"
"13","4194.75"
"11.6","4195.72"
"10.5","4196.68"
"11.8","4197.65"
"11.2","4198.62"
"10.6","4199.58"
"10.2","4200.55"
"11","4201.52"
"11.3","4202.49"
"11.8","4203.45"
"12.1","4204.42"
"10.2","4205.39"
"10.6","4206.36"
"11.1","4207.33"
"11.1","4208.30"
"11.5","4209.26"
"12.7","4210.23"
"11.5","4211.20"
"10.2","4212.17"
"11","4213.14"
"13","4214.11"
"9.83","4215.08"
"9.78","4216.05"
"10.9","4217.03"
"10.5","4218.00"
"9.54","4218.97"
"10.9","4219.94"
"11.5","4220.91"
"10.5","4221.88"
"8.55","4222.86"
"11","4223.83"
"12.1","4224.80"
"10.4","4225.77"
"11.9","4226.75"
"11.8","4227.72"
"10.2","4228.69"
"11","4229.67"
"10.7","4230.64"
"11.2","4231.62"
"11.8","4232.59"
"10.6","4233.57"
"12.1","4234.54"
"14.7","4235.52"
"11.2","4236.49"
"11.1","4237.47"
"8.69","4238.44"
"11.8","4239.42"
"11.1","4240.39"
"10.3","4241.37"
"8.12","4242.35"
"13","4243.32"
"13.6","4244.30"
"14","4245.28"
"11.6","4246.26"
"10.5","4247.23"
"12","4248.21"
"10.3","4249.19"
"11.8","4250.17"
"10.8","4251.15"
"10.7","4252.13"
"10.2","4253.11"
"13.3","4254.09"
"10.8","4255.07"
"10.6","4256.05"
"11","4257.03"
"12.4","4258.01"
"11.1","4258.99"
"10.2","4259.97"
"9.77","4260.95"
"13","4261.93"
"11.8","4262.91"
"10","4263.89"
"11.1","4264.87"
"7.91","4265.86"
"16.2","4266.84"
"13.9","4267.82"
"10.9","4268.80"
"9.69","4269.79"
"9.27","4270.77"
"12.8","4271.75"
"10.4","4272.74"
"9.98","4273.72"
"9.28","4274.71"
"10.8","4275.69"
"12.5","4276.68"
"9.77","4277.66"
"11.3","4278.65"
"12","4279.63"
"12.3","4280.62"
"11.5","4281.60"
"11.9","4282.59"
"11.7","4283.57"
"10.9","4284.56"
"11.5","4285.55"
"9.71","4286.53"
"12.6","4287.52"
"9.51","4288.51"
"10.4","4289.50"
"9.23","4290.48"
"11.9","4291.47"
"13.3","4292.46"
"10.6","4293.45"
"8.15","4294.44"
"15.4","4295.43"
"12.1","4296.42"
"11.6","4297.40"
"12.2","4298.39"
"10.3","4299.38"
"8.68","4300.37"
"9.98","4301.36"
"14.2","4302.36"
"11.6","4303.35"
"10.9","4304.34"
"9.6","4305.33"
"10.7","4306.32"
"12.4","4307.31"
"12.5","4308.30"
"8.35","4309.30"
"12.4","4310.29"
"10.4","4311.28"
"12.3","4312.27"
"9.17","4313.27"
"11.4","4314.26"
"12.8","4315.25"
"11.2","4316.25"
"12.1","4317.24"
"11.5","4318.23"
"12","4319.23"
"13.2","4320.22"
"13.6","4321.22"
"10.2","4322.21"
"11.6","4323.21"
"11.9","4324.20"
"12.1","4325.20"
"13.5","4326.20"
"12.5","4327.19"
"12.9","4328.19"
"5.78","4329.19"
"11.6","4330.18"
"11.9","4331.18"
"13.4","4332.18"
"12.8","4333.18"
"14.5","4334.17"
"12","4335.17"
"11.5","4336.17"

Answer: 0.05 mag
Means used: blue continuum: 11.9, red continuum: 11.1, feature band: 11.1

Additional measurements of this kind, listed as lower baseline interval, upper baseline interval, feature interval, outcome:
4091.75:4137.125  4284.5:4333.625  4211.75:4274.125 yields 0.047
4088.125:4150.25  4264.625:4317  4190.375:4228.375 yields 0.043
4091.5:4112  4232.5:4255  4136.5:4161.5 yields 0.018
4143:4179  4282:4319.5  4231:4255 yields -0.024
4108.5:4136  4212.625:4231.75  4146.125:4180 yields 0.039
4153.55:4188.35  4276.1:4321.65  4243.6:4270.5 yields -0.017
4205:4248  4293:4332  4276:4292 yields 0.016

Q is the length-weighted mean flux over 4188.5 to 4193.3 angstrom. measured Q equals 11.8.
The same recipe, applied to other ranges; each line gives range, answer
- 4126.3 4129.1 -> 12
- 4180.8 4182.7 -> 10.8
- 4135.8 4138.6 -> 12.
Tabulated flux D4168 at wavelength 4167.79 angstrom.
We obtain 11.3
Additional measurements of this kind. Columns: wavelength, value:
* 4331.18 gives 11.9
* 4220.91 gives 11.5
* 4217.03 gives 10.9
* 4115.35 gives 13.5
